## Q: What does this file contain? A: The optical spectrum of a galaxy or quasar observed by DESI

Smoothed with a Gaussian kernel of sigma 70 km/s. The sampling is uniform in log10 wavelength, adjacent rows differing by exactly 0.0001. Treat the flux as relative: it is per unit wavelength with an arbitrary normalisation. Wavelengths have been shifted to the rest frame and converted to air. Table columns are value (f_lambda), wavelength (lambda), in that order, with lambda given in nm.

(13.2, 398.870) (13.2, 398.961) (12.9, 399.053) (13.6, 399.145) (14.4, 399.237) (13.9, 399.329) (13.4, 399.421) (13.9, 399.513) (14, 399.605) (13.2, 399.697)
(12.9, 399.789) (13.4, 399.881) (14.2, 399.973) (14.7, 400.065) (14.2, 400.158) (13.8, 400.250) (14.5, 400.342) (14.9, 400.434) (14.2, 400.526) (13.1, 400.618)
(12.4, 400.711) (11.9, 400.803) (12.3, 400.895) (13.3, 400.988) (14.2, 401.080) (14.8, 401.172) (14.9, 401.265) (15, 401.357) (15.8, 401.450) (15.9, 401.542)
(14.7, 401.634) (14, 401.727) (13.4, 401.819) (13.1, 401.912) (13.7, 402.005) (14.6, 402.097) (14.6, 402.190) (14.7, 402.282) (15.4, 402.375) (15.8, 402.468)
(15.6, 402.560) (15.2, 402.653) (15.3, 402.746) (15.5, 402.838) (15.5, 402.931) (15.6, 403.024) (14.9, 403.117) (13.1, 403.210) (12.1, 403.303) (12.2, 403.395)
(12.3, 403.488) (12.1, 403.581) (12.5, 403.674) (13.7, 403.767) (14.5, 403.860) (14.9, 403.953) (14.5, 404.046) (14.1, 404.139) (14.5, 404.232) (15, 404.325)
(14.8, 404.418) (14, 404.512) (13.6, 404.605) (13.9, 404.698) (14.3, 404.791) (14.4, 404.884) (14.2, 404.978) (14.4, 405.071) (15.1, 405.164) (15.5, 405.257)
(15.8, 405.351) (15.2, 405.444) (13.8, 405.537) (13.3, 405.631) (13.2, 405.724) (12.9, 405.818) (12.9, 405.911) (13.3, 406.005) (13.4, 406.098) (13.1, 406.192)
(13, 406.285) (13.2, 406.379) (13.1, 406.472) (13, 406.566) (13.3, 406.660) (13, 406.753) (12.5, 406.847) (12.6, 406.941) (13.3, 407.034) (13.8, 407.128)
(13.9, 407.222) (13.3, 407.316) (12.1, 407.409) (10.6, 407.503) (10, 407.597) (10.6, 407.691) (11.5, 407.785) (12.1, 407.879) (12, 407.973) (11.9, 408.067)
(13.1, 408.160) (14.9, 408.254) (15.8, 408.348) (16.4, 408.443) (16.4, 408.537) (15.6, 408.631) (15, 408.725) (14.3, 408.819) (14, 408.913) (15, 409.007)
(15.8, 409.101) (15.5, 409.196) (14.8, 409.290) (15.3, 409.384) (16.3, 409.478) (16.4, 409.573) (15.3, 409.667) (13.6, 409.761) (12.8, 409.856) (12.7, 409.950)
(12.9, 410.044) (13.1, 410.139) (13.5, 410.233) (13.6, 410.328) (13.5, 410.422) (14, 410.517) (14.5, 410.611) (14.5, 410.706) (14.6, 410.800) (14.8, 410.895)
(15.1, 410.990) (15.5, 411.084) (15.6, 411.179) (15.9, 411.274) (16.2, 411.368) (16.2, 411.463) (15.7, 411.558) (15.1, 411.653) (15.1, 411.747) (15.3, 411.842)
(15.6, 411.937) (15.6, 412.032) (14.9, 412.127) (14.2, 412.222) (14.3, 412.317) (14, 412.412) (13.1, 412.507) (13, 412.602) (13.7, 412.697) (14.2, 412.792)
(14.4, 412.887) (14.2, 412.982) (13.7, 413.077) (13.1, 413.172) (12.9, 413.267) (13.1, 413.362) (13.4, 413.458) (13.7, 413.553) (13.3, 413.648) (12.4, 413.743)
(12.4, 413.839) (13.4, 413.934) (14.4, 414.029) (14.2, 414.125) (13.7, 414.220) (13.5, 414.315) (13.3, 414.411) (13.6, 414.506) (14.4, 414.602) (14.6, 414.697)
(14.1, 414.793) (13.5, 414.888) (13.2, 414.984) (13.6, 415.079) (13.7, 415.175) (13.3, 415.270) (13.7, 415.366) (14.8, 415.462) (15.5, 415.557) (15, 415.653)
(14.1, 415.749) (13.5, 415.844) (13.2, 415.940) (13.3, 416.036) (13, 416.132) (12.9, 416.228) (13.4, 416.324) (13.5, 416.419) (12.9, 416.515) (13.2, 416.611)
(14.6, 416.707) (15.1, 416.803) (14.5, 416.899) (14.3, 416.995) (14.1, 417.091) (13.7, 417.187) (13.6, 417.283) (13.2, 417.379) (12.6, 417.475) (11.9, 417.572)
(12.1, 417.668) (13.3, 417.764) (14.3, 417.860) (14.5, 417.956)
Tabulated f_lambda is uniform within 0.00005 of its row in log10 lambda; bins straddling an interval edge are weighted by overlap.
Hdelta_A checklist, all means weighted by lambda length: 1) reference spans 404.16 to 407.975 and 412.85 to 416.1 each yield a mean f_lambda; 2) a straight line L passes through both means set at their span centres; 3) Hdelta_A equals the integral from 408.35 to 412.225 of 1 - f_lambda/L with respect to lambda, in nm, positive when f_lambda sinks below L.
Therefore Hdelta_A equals -0.39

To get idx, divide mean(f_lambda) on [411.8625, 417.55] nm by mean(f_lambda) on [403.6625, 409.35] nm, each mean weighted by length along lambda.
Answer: 1.00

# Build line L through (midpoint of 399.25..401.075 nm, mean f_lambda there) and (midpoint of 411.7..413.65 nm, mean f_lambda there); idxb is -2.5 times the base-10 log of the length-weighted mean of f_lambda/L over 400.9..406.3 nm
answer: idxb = -0.04 mag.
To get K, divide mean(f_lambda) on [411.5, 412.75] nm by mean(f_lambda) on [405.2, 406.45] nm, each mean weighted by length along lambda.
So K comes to 1.06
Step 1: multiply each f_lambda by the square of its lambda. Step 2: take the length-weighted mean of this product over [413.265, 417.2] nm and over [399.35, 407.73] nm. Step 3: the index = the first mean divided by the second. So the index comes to 1.1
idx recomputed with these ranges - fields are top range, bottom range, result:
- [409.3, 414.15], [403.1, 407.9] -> 1.07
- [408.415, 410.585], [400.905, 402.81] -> 0.99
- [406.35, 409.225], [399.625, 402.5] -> 0.95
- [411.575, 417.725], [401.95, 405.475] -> 0.96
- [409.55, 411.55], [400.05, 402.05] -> 1.03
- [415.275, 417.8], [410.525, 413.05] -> 0.92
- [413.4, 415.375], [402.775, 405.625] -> 0.96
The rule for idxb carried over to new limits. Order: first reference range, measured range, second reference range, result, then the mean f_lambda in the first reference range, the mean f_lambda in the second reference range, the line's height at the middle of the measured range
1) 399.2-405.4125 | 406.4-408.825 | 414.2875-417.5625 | 0.06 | 14.2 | 13.8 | 14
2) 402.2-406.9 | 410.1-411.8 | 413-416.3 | -0.08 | 14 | 13.6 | 13.8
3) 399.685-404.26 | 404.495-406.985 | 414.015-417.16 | 0.03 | 14.1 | 13.9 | 14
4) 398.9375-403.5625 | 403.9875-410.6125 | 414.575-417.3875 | 0.01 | 14.1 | 13.9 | 14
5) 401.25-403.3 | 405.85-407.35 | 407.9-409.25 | 0.12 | 14.8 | 14.6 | 14.7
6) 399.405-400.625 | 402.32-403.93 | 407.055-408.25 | -0.08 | 13.9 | 12.2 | 13.2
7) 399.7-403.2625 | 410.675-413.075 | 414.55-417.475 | -0.06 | 14.3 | 13.8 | 14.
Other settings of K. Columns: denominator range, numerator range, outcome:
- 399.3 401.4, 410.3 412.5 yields 1.08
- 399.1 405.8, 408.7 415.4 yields 1.01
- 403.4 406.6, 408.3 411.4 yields 1.07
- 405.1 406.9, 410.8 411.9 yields 1.14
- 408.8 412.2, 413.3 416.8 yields 0.92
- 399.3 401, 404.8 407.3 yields 1.01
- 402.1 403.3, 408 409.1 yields 0.99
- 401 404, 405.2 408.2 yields 0.90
